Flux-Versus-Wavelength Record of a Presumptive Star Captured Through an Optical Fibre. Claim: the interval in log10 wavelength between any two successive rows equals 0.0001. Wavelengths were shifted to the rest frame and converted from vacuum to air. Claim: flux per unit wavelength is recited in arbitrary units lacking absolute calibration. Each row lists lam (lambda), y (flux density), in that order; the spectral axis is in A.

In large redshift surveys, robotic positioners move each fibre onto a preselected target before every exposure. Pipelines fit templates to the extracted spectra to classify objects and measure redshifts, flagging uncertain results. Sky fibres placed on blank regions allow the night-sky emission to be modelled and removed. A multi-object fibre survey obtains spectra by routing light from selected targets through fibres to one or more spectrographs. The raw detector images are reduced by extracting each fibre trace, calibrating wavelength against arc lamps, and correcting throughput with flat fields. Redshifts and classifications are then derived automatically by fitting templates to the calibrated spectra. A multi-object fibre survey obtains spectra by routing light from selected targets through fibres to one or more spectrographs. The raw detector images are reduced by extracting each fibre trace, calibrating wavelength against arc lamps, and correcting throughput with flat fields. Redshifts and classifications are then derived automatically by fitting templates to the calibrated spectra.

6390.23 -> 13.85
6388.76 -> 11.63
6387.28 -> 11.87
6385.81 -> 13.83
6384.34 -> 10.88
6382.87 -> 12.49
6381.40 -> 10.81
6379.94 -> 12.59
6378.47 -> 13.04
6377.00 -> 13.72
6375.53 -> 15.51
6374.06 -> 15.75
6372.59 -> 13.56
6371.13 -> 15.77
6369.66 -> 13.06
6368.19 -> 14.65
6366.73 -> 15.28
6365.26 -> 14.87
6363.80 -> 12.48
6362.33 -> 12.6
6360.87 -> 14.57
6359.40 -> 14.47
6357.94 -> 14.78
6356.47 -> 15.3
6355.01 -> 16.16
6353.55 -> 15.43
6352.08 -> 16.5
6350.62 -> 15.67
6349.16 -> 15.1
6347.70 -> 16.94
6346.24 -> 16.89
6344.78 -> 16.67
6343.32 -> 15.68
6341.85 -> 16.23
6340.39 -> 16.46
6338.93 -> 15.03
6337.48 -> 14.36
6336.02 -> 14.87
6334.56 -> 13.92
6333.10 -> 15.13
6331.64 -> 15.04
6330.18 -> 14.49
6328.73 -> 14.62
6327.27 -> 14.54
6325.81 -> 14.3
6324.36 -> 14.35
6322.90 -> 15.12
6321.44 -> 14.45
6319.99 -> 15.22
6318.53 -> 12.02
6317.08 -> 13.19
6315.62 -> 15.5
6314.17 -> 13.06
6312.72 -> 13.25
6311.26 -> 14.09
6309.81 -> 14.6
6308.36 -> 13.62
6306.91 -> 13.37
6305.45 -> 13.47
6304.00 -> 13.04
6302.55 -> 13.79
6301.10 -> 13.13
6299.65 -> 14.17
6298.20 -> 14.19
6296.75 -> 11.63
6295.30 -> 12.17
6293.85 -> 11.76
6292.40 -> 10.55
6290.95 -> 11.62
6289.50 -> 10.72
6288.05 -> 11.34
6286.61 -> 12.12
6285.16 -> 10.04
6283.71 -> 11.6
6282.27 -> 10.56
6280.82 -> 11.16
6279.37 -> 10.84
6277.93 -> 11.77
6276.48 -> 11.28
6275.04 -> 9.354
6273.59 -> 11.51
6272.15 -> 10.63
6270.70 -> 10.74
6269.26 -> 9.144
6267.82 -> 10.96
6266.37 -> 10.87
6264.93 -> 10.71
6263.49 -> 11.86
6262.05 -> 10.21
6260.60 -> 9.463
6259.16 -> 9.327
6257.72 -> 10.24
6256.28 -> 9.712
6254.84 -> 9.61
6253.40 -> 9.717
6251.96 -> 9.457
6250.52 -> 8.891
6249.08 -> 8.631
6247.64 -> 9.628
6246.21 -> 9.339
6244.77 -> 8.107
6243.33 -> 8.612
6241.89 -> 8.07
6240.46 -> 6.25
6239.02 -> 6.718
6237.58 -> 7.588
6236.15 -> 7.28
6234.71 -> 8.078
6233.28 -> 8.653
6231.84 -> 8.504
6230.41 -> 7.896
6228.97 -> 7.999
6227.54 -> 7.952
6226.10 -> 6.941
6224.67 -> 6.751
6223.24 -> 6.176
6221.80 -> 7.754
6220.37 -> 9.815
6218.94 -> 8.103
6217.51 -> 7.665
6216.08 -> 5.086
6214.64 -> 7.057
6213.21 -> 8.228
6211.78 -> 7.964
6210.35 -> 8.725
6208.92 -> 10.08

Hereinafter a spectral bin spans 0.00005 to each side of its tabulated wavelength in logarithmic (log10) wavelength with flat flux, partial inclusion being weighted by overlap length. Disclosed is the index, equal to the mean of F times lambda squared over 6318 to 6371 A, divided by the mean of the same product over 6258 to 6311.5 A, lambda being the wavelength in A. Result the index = 1.3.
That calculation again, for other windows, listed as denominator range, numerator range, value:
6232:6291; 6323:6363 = 1.59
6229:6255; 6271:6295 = 1.34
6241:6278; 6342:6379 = 1.57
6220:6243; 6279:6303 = 1.58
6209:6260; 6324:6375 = 1.90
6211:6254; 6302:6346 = 1.87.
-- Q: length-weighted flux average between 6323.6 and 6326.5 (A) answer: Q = 14.3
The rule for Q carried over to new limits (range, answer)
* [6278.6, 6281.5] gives 11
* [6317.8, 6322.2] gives 13.9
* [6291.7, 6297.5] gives 11.5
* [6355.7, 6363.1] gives 14.3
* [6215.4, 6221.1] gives 7.69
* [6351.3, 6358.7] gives 15.6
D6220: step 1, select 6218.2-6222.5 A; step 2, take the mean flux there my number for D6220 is 8.57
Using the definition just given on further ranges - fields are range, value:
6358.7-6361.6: 14.5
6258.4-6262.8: 9.68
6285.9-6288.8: 11.7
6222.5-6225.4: 6.47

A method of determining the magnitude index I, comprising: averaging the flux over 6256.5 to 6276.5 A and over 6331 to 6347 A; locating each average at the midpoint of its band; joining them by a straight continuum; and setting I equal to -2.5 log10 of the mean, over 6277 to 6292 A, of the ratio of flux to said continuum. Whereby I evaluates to 0.047 mag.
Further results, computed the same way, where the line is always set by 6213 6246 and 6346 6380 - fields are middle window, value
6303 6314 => -0.149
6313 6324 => -0.135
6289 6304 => -0.109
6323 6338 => -0.121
